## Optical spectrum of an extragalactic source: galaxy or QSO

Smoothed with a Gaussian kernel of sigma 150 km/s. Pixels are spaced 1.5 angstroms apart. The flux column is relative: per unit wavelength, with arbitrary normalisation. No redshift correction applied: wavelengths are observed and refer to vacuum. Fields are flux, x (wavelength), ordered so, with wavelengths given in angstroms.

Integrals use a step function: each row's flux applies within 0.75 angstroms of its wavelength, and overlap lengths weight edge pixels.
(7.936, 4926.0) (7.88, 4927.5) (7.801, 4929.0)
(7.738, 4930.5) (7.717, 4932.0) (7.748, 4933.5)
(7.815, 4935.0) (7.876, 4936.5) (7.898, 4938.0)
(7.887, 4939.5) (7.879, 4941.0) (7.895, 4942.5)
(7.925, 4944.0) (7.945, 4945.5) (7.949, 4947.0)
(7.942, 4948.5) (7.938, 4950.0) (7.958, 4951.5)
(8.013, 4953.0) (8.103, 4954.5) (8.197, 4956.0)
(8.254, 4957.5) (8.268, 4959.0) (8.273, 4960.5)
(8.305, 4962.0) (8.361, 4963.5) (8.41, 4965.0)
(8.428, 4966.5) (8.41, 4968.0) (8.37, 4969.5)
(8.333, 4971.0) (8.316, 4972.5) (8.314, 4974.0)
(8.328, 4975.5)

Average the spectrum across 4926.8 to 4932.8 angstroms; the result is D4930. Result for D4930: 7.78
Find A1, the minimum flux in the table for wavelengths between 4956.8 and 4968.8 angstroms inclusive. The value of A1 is 8.254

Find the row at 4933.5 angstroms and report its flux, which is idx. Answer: 7.748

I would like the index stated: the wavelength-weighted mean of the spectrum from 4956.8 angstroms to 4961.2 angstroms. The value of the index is 8.27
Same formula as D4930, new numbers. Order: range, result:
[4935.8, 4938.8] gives 7.89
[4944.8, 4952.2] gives 7.95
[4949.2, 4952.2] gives 7.95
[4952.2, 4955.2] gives 8.06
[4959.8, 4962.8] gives 8.29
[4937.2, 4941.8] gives 7.89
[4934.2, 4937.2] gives 7.84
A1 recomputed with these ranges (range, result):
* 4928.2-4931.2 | 7.738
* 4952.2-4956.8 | 8.013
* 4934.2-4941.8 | 7.815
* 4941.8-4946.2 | 7.895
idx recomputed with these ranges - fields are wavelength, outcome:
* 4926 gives 7.936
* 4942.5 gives 7.895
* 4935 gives 7.815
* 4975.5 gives 8.328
